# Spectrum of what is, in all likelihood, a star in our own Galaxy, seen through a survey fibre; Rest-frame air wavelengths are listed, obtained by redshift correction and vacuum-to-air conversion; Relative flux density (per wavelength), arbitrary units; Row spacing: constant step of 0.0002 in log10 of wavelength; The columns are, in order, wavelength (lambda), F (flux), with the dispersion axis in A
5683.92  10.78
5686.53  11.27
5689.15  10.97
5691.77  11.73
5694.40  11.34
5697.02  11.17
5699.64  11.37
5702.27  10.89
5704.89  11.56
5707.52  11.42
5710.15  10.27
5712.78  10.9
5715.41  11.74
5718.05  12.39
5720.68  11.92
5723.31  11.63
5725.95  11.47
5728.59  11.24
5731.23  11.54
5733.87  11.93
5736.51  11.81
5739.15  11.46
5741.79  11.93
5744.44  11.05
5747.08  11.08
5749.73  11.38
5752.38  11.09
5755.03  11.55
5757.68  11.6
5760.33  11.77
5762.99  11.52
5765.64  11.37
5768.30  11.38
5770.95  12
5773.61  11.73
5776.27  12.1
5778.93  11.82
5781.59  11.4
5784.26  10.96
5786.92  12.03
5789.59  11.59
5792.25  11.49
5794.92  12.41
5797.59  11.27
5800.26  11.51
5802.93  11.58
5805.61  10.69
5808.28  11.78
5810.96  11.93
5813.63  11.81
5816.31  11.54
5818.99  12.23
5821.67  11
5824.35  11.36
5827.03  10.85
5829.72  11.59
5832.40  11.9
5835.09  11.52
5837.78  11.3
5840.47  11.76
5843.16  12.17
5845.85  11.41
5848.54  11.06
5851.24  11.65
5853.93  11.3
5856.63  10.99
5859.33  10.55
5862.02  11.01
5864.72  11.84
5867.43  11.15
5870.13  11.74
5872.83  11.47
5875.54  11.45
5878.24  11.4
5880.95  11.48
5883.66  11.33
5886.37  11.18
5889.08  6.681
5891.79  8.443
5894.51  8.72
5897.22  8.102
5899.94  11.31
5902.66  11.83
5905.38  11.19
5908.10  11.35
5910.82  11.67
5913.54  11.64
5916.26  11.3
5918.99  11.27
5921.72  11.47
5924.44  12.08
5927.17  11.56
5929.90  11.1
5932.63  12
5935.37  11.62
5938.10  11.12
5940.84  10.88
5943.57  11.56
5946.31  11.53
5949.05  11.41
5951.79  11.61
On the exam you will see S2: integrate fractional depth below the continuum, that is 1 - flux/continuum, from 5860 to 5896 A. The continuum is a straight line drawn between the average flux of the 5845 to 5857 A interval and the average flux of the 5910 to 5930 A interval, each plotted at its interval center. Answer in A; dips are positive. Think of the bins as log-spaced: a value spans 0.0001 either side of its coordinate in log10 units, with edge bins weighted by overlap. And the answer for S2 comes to 2.5 A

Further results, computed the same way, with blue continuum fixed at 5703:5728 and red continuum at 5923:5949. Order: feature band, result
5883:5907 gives 3.4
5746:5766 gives 0.1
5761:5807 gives -0.5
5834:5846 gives -0.2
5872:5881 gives 0.0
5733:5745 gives -0.2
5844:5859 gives 0.3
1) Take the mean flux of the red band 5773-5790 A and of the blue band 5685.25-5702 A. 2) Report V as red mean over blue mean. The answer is 1.0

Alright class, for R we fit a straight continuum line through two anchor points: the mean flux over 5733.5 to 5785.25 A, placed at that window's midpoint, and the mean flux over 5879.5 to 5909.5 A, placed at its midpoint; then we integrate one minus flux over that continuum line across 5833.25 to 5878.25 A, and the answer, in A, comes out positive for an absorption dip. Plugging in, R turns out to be -3.64 A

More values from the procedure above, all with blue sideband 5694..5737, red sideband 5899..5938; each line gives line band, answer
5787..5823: -0.4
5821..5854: 0.1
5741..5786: -0.2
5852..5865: 0.4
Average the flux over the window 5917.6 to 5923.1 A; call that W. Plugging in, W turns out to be 11.4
